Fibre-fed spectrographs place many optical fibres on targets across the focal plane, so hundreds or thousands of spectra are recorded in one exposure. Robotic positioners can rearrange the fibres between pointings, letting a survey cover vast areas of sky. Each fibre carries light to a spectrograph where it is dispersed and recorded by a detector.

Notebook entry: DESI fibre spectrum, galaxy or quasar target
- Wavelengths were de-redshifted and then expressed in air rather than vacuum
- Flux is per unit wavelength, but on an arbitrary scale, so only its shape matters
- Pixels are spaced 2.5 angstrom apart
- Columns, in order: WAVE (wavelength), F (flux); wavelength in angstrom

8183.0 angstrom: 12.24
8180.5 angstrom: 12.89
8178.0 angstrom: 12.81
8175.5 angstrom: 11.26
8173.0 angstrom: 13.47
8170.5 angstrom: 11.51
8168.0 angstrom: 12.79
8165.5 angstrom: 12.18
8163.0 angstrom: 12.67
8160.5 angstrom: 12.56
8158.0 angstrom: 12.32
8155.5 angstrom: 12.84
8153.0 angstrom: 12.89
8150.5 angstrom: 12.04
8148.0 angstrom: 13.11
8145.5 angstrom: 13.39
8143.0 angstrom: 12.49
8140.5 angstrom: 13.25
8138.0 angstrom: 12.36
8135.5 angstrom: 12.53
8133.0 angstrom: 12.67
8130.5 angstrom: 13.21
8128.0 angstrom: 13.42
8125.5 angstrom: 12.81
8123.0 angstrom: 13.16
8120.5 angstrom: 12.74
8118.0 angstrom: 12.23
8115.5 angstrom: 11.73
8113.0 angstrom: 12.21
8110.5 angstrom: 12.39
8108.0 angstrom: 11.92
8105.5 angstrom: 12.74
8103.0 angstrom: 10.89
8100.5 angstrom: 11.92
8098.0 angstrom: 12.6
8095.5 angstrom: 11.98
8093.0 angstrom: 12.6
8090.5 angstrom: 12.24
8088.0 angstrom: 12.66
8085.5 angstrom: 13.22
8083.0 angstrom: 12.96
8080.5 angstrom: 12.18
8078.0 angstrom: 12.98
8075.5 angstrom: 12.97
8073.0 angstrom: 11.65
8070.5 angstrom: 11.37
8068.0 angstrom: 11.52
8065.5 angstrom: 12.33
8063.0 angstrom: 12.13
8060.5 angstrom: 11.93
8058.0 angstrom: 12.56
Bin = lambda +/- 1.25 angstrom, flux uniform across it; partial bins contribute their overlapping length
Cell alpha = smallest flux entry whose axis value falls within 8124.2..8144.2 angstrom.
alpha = 12.36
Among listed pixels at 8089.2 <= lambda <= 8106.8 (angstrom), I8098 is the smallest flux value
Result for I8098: 10.89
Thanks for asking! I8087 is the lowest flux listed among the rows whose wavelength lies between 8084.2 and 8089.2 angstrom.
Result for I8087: 12.66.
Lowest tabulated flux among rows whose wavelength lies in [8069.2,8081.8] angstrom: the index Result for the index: 11.37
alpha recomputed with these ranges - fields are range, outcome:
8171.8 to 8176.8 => 11.26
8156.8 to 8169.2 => 12.18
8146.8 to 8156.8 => 12.04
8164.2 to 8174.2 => 11.51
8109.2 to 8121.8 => 11.73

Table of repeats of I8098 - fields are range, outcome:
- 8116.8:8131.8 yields 12.23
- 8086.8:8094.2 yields 12.24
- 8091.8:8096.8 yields 11.98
